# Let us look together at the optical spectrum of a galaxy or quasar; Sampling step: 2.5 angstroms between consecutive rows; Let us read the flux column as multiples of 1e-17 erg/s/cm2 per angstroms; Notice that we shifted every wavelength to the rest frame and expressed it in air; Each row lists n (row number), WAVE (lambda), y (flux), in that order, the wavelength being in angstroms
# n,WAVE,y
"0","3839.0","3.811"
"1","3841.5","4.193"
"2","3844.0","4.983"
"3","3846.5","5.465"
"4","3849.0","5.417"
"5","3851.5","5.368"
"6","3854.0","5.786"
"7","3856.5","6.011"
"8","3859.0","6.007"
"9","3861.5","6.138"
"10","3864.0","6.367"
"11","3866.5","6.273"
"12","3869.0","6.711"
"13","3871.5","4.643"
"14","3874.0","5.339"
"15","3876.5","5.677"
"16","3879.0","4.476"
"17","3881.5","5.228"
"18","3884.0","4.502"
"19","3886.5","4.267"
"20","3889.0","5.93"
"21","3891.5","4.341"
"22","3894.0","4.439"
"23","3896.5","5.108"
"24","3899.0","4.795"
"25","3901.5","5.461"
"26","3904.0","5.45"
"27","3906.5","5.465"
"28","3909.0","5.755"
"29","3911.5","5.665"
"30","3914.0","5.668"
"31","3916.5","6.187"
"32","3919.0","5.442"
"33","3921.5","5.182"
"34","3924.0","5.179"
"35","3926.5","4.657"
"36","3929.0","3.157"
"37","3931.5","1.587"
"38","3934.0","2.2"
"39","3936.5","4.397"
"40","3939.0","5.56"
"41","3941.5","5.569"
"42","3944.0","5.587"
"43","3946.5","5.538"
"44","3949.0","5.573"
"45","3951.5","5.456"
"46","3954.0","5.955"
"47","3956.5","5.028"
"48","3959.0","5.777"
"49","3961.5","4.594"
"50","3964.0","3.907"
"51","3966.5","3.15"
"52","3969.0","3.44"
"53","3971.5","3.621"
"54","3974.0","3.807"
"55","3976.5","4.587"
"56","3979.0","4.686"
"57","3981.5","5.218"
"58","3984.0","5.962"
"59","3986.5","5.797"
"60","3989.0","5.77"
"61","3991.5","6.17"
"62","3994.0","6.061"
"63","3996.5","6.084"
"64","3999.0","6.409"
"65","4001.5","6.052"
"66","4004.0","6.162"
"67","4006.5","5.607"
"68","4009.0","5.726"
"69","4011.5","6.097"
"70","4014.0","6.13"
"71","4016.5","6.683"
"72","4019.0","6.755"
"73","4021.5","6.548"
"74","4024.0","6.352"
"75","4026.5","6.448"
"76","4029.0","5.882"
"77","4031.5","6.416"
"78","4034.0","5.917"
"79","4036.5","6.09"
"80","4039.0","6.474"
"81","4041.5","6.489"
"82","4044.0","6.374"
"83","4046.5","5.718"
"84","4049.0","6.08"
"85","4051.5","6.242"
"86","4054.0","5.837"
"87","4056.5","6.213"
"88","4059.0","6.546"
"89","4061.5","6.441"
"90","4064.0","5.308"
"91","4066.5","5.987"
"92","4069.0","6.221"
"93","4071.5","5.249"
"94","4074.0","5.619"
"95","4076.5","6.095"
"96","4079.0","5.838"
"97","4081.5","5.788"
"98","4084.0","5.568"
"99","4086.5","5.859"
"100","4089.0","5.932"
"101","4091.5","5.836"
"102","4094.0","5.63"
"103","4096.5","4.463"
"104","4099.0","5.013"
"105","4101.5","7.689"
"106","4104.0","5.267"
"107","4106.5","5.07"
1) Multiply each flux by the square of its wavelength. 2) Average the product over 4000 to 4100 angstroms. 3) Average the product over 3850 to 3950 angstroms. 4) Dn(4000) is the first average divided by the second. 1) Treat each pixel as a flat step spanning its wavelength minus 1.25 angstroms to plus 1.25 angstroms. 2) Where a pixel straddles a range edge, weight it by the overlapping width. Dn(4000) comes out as 1.3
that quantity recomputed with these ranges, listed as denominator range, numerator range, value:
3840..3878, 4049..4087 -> 1.17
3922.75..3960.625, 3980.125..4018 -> 1.30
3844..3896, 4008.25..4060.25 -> 1.26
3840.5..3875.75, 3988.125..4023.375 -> 1.18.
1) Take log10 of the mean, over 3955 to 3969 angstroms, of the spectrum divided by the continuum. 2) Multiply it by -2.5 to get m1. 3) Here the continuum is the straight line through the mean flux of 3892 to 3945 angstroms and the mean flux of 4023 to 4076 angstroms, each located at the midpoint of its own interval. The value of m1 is 0.19 mag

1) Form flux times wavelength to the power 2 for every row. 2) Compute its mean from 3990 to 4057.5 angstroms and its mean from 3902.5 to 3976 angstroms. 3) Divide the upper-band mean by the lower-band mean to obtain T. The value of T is 1.35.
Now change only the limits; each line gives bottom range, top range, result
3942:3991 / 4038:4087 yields 1.27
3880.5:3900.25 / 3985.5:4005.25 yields 1.33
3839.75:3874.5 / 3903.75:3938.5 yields 0.87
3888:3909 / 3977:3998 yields 1.15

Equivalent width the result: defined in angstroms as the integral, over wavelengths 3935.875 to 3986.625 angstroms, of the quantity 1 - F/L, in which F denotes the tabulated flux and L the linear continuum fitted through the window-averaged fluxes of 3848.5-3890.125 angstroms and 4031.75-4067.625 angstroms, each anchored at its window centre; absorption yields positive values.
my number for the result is 8.1 angstroms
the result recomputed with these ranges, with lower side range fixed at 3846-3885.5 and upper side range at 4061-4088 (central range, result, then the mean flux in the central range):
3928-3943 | 5.0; 3.79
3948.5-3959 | 0.3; 5.53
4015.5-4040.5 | -2.6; 6.35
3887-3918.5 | 1.6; 5.33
